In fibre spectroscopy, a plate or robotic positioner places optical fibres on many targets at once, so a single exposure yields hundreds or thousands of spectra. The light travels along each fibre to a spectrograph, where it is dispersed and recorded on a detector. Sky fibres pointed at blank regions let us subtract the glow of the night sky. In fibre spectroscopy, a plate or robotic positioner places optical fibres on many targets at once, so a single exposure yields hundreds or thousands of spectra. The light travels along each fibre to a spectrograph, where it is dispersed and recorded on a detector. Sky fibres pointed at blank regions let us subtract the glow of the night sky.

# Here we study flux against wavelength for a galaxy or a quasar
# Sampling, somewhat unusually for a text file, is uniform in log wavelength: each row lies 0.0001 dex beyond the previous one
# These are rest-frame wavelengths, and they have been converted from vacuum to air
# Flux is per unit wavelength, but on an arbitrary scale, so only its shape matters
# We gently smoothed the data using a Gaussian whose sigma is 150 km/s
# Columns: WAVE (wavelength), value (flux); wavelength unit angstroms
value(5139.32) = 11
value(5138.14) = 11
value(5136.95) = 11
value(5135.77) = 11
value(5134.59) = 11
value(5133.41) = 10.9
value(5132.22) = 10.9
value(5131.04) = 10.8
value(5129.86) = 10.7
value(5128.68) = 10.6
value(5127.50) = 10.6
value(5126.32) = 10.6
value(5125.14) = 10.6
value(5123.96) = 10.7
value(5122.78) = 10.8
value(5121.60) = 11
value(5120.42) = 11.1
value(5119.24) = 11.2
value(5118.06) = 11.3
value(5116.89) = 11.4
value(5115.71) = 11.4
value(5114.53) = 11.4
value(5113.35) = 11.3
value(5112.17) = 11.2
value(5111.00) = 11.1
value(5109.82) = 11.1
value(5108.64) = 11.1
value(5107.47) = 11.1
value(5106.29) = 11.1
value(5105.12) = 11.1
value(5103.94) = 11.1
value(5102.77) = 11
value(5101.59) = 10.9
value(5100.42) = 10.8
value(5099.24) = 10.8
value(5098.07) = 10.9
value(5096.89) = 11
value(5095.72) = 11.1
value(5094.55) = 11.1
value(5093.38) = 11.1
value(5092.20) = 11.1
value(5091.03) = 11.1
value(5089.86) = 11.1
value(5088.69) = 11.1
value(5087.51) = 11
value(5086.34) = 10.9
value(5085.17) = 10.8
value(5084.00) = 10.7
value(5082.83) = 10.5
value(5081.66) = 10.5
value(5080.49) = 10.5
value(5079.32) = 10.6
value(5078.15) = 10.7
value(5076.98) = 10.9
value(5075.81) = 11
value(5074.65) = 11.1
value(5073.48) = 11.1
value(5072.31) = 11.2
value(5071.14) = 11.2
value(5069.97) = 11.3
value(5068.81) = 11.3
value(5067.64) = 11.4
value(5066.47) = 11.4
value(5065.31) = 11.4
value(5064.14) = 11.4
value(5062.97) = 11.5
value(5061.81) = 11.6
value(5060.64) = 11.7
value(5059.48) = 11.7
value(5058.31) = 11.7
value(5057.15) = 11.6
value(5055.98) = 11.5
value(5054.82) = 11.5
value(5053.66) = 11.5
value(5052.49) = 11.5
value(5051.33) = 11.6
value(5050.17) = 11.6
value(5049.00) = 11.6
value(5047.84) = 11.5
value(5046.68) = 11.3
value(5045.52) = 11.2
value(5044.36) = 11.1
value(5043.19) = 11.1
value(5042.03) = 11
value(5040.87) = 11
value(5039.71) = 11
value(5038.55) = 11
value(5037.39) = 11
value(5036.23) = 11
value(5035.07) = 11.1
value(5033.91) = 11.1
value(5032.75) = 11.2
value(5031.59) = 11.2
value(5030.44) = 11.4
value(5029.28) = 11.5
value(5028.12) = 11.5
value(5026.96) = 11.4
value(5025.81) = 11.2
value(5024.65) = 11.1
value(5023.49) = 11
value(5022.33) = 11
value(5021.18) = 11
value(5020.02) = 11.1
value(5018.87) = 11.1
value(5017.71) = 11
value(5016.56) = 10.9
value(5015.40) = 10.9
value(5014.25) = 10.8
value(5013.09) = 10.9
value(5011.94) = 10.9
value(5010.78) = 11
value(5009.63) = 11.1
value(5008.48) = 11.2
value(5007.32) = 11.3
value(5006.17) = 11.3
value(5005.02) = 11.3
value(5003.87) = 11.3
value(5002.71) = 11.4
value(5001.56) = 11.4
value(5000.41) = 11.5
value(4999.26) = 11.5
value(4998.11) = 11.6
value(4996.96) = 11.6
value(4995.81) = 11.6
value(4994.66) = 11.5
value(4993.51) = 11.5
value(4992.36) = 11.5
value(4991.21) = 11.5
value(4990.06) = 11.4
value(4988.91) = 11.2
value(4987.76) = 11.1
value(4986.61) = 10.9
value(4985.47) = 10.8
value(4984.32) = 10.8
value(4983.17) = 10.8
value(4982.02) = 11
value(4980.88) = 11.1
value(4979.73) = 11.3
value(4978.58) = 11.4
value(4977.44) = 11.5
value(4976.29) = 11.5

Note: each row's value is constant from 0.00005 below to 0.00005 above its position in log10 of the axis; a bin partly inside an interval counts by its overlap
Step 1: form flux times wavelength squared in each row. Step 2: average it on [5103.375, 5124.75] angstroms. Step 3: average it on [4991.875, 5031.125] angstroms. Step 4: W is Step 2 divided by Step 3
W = 1.0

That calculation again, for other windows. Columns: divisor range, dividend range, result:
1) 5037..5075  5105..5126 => 1.00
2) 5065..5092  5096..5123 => 1.02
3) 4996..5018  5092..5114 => 1.02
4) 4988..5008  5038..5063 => 1.02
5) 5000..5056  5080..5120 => 1.01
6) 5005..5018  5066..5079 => 1.03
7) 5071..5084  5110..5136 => 1.03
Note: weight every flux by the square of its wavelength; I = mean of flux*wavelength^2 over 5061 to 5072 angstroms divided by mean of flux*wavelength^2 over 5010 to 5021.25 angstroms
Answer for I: 1.1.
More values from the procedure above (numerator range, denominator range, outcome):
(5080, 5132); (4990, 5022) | 1.01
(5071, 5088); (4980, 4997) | 1.00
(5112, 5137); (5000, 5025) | 1.03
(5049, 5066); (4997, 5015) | 1.05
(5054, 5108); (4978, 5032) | 1.02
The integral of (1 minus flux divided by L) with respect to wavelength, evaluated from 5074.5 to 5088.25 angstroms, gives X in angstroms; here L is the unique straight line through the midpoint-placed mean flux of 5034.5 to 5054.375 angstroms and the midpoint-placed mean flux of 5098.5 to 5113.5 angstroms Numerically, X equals 0.45 angstroms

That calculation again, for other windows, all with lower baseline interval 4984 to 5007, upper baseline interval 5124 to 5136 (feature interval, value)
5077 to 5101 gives 0.15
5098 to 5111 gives -0.16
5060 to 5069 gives -0.35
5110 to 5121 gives -0.44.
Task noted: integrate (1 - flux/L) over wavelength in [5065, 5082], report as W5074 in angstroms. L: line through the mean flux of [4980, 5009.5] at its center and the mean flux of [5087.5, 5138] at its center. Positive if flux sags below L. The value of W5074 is 0.1 angstroms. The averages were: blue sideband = 11.3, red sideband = 11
